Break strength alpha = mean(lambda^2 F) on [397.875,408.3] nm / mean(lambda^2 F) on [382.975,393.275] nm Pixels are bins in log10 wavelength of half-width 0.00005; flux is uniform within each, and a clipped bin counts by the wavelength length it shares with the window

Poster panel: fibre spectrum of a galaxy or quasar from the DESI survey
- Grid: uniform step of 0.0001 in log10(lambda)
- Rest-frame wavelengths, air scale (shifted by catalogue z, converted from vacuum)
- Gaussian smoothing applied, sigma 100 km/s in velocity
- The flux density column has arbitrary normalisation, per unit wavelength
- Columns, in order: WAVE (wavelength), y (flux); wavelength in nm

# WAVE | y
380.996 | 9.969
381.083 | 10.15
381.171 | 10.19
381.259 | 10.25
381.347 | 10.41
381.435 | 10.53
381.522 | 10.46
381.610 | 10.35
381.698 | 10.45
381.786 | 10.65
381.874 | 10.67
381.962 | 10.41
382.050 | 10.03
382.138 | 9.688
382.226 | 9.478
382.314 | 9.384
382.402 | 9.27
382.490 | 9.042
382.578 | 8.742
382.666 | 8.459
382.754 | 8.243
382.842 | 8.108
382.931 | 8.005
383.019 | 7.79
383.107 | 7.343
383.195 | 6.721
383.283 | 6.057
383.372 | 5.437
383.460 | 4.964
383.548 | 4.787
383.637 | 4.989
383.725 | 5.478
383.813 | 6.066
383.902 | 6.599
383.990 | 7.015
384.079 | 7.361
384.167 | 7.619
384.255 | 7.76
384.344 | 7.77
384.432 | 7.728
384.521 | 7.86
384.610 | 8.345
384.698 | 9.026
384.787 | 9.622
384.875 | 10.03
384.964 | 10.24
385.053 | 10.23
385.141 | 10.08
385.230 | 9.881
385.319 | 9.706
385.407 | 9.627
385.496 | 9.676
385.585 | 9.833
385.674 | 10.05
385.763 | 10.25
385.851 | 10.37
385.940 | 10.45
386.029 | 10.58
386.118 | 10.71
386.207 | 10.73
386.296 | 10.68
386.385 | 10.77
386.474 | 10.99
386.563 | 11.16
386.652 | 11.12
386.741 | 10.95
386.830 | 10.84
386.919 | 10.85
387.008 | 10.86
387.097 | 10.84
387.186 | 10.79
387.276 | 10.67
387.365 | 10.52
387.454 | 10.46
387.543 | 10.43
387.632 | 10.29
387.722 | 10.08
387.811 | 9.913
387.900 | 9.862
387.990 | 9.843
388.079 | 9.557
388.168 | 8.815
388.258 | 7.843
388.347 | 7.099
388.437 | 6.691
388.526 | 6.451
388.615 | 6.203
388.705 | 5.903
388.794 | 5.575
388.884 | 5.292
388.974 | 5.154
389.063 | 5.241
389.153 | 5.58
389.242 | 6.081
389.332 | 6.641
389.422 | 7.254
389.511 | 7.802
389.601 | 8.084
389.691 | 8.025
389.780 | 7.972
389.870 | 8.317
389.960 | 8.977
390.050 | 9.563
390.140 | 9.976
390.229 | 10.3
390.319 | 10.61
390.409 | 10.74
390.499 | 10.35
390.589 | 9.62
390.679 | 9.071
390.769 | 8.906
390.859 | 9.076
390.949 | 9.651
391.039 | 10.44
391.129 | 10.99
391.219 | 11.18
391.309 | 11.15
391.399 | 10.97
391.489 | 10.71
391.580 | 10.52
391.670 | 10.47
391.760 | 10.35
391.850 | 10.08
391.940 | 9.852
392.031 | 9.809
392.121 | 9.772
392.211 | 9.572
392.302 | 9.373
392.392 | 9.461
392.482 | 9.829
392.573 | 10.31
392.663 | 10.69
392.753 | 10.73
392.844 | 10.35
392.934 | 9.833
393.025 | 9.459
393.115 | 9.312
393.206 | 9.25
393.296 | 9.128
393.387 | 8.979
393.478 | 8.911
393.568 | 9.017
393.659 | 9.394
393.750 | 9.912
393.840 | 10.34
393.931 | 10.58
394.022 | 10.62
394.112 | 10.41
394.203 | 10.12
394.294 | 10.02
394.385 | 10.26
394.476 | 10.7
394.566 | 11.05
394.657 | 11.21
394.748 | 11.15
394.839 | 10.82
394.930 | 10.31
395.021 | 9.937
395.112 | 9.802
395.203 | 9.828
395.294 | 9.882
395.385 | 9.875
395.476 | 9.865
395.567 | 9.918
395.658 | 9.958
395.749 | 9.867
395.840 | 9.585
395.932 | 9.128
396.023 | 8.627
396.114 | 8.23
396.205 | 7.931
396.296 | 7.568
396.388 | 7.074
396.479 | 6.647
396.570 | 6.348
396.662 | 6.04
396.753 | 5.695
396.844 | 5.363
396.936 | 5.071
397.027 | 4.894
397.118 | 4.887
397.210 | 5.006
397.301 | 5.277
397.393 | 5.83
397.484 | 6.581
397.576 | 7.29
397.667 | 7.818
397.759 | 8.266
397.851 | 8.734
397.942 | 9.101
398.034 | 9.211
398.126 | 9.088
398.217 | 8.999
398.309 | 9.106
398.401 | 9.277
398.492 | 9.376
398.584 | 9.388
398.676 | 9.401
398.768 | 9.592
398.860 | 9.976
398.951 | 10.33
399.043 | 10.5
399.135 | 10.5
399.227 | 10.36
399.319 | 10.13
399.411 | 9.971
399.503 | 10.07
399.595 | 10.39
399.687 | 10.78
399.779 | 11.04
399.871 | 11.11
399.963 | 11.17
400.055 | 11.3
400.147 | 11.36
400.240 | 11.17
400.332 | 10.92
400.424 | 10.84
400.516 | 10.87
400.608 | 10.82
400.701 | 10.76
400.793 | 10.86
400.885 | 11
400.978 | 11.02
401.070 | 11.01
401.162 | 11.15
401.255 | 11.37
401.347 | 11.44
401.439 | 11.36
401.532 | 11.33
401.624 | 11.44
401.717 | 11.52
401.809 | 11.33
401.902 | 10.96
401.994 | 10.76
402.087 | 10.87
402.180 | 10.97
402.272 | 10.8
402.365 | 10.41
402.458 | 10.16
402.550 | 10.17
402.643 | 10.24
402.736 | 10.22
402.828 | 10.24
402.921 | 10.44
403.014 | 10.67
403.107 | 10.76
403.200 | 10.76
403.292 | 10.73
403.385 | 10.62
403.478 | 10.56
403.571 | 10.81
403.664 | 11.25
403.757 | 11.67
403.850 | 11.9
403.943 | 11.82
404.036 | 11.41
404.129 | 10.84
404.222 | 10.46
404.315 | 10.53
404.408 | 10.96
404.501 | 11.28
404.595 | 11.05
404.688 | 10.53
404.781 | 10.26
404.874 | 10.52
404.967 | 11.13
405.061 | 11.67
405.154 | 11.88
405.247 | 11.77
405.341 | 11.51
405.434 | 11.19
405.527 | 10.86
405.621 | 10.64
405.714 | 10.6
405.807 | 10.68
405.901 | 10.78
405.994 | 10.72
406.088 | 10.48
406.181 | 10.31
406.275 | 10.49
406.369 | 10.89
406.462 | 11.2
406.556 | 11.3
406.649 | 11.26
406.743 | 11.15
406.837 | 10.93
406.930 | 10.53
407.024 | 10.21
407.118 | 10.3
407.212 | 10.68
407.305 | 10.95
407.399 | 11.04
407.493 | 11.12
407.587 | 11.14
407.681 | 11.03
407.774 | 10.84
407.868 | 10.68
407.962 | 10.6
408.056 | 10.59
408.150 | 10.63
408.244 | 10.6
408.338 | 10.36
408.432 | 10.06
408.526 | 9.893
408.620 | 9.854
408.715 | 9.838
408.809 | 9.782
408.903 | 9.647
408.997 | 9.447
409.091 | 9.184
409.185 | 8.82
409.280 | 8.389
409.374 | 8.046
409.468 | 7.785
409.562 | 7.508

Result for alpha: 1.3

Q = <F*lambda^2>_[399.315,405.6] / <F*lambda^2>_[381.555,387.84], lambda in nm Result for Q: 1.30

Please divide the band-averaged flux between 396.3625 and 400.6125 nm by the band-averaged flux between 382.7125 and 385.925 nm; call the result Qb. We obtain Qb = 1.08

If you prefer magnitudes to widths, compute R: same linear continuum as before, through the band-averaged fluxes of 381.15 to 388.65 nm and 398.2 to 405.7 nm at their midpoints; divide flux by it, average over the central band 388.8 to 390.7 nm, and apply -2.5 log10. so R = 0.19 mag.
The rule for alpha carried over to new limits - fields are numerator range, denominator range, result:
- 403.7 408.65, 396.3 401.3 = 1.24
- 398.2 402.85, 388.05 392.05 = 1.29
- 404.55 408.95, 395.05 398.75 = 1.41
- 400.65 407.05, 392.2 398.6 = 1.28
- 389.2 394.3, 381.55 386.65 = 1.13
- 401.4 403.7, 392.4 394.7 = 1.13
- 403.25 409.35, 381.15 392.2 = 1.30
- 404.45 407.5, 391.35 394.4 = 1.17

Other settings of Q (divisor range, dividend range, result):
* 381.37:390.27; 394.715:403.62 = 1.17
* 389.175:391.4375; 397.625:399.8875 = 1.09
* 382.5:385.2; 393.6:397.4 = 1.21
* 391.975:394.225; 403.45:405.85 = 1.20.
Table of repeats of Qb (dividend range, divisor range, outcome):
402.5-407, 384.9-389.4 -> 1.18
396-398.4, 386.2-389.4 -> 0.80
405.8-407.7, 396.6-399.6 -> 1.32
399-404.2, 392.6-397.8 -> 1.24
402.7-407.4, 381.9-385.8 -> 1.31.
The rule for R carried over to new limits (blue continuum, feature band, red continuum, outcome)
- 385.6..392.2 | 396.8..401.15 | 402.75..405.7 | 0.13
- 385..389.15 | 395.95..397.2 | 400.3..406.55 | 0.50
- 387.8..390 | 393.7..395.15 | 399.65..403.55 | -0.18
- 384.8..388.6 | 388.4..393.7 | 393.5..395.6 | 0.13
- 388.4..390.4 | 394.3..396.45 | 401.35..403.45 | -0.08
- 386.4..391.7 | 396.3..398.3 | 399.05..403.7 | 0.44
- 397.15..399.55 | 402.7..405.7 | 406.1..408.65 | -0.10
